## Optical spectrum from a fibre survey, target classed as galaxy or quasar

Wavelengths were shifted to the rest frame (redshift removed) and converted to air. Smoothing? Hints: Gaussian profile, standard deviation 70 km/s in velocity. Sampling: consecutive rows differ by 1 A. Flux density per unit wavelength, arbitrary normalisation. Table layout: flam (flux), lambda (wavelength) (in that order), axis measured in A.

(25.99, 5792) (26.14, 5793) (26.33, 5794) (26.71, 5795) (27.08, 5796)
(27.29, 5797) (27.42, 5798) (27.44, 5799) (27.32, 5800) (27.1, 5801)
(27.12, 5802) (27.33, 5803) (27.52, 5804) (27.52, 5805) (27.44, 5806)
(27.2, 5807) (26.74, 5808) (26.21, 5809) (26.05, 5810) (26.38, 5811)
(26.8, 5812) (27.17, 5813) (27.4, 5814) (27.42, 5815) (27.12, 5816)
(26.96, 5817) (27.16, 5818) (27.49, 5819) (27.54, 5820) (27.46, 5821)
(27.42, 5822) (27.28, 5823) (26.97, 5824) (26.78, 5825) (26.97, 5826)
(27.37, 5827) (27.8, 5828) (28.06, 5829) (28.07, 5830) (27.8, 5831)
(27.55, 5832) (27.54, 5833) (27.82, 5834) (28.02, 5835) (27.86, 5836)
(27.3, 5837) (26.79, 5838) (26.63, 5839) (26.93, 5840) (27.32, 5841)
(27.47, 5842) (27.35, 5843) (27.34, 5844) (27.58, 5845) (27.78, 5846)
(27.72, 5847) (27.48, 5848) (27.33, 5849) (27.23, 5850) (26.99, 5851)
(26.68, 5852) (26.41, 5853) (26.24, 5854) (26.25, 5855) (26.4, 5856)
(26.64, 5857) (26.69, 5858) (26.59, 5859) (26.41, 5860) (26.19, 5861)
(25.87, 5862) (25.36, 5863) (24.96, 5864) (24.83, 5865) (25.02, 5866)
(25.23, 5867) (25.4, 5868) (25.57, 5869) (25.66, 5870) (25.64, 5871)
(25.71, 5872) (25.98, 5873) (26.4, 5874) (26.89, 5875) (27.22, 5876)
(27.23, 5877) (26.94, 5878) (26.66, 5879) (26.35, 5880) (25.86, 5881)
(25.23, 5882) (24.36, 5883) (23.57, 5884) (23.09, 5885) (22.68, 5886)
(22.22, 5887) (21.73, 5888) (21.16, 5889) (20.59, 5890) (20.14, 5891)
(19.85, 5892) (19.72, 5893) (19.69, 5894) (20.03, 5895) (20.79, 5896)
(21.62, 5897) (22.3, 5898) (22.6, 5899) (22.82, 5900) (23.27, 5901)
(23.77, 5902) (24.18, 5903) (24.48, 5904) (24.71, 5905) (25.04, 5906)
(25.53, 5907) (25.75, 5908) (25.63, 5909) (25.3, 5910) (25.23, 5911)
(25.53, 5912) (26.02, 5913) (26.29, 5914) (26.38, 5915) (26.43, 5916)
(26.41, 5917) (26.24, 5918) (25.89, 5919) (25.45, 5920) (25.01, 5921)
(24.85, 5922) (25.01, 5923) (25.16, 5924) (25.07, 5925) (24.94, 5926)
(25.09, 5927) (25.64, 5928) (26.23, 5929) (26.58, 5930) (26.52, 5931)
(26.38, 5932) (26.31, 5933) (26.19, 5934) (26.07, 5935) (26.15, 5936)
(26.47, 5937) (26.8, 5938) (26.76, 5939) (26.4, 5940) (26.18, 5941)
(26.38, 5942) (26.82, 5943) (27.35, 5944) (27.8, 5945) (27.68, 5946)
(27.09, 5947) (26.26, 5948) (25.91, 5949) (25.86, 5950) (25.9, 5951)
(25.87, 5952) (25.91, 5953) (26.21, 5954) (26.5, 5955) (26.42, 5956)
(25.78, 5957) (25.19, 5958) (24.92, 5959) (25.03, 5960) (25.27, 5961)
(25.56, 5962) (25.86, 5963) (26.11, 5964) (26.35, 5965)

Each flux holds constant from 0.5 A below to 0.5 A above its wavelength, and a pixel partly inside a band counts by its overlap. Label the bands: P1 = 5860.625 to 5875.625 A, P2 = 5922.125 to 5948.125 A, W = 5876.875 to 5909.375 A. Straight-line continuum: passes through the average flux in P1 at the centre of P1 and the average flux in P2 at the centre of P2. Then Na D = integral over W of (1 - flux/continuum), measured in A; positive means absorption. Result 3.3 A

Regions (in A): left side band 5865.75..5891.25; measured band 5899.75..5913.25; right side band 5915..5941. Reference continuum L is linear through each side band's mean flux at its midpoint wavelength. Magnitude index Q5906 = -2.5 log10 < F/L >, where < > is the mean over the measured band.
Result 0.03 mag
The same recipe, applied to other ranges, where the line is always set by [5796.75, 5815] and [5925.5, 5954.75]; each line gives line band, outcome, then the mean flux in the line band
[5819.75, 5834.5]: -0.02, 27.5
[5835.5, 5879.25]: 0.01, 26.5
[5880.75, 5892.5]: 0.18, 22.5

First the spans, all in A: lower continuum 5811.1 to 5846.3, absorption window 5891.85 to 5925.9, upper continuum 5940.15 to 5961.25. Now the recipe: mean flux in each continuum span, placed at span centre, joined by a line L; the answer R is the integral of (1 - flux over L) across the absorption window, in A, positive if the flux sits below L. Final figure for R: 3.0 A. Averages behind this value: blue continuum 27.4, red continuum 26.2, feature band 24.2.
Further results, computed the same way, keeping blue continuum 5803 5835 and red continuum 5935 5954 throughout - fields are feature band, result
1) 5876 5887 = 0.71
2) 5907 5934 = 0.92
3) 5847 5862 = 0.20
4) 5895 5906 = 1.55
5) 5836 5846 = -0.04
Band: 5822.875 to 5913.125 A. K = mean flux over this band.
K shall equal 25.5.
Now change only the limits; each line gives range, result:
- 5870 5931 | 24.5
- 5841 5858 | 27.1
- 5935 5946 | 26.7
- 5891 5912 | 23.1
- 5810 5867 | 27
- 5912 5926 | 25.7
